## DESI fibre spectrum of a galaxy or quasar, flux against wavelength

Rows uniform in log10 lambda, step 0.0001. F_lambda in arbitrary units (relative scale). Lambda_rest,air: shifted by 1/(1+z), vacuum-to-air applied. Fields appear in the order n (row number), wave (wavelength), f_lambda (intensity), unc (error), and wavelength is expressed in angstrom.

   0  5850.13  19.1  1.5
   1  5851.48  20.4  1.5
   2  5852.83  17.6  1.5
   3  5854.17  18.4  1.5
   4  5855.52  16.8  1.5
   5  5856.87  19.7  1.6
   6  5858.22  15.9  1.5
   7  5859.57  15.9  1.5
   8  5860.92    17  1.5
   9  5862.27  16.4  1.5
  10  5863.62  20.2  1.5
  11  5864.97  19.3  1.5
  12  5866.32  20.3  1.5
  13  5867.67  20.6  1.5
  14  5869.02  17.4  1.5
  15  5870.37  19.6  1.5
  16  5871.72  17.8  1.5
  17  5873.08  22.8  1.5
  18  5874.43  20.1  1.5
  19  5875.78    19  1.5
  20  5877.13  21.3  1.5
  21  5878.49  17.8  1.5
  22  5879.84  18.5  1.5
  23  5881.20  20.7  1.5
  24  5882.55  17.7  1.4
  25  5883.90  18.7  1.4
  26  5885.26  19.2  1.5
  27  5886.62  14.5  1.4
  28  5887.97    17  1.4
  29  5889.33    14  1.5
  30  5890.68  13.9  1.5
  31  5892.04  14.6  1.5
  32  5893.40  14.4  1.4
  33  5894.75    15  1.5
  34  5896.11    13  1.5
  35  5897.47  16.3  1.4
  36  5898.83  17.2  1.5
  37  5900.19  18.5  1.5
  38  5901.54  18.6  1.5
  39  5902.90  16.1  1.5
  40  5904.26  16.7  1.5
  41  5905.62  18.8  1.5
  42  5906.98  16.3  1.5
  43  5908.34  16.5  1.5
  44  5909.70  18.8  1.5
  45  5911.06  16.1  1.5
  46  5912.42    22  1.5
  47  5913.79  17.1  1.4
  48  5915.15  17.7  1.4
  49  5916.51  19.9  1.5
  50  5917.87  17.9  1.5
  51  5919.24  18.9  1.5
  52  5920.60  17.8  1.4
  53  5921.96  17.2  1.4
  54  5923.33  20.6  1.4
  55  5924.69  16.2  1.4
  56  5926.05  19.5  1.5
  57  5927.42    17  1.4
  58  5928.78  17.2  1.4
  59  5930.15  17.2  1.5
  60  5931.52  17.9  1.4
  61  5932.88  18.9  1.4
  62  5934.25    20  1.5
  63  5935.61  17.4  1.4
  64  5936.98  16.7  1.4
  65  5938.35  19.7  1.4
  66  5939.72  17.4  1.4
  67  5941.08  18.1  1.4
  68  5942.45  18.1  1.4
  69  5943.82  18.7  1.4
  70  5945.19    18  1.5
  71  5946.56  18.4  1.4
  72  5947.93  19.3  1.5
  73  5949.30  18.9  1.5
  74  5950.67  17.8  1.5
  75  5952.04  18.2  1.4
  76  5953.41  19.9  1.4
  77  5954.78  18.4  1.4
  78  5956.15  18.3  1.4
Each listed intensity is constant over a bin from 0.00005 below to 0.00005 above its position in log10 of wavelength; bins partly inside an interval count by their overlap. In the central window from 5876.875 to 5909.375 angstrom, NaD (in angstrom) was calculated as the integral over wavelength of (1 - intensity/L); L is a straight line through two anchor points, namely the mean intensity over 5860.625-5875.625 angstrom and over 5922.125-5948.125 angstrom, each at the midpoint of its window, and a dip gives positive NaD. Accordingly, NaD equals 3.5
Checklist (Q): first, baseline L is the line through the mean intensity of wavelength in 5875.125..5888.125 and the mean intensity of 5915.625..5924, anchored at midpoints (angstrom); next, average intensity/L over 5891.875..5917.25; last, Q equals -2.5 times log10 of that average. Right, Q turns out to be 0.09 mag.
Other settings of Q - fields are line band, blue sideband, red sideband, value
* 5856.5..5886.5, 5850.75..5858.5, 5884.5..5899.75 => -0.114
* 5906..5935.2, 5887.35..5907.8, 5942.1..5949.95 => -0.055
